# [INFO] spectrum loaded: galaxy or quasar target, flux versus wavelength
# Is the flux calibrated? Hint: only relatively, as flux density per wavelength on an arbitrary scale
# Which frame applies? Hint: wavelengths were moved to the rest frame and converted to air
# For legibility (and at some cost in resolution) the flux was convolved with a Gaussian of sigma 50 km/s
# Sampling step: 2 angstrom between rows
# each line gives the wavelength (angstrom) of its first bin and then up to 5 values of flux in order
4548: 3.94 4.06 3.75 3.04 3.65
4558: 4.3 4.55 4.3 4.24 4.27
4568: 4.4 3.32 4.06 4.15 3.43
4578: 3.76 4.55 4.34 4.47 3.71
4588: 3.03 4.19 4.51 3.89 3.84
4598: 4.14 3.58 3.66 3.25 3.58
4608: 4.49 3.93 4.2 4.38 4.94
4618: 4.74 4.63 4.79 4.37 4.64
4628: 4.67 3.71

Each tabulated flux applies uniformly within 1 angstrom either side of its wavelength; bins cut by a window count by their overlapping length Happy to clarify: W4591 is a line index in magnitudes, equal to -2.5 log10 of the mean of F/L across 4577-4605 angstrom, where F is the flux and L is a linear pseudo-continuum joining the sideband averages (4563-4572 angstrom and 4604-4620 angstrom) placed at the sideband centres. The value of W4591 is 0.07 mag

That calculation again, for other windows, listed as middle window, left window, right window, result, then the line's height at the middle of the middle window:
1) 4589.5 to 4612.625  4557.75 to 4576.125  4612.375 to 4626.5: 0.13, 4.45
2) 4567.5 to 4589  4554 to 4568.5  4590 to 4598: 0.06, 4.13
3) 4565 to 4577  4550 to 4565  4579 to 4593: 0.03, 4.04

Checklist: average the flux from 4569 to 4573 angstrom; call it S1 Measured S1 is 3.69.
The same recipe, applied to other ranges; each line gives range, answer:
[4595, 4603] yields 3.8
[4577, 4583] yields 4.22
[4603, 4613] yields 3.89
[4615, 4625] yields 4.69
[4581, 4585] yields 4.4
